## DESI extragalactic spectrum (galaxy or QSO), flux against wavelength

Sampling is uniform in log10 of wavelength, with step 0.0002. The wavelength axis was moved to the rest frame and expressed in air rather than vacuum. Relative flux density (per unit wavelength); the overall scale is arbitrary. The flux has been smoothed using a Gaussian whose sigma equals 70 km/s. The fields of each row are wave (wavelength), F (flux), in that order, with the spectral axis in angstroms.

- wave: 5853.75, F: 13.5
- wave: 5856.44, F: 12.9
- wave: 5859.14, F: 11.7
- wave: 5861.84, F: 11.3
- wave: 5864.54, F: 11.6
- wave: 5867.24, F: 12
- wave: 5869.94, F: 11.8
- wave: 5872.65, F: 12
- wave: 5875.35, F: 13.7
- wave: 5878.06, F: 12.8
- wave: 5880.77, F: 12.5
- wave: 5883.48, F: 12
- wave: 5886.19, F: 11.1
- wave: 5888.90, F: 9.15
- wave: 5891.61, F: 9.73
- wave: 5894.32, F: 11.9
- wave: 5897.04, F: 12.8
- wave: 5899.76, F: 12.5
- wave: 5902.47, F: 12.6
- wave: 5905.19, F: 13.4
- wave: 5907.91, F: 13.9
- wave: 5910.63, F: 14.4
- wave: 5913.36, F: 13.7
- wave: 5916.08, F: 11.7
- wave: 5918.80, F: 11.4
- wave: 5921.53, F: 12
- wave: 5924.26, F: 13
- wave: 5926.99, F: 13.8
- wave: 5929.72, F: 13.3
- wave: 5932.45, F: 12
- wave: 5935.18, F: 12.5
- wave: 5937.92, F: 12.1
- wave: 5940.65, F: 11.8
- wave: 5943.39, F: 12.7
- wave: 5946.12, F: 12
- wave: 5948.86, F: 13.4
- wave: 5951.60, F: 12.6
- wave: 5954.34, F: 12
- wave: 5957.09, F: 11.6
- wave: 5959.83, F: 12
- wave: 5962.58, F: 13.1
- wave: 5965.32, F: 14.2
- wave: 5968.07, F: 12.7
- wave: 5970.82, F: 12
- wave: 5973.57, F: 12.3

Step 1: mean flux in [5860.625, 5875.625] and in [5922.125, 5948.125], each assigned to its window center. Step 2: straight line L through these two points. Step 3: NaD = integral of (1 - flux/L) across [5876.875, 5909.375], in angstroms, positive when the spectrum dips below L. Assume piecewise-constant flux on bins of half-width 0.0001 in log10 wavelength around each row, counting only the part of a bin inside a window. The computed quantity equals 0.42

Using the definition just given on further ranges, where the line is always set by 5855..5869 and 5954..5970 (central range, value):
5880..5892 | 1.2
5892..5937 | -1.7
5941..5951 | -0.1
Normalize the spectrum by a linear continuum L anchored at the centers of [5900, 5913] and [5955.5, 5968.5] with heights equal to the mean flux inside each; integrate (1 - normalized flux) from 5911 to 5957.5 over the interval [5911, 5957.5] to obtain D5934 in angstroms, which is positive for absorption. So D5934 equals 2.1 angstroms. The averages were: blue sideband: 13.5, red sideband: 12.7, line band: 12.5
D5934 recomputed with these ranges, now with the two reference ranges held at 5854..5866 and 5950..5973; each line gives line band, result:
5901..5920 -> -1.2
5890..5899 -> 0.5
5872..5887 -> -0.4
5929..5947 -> 0.1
